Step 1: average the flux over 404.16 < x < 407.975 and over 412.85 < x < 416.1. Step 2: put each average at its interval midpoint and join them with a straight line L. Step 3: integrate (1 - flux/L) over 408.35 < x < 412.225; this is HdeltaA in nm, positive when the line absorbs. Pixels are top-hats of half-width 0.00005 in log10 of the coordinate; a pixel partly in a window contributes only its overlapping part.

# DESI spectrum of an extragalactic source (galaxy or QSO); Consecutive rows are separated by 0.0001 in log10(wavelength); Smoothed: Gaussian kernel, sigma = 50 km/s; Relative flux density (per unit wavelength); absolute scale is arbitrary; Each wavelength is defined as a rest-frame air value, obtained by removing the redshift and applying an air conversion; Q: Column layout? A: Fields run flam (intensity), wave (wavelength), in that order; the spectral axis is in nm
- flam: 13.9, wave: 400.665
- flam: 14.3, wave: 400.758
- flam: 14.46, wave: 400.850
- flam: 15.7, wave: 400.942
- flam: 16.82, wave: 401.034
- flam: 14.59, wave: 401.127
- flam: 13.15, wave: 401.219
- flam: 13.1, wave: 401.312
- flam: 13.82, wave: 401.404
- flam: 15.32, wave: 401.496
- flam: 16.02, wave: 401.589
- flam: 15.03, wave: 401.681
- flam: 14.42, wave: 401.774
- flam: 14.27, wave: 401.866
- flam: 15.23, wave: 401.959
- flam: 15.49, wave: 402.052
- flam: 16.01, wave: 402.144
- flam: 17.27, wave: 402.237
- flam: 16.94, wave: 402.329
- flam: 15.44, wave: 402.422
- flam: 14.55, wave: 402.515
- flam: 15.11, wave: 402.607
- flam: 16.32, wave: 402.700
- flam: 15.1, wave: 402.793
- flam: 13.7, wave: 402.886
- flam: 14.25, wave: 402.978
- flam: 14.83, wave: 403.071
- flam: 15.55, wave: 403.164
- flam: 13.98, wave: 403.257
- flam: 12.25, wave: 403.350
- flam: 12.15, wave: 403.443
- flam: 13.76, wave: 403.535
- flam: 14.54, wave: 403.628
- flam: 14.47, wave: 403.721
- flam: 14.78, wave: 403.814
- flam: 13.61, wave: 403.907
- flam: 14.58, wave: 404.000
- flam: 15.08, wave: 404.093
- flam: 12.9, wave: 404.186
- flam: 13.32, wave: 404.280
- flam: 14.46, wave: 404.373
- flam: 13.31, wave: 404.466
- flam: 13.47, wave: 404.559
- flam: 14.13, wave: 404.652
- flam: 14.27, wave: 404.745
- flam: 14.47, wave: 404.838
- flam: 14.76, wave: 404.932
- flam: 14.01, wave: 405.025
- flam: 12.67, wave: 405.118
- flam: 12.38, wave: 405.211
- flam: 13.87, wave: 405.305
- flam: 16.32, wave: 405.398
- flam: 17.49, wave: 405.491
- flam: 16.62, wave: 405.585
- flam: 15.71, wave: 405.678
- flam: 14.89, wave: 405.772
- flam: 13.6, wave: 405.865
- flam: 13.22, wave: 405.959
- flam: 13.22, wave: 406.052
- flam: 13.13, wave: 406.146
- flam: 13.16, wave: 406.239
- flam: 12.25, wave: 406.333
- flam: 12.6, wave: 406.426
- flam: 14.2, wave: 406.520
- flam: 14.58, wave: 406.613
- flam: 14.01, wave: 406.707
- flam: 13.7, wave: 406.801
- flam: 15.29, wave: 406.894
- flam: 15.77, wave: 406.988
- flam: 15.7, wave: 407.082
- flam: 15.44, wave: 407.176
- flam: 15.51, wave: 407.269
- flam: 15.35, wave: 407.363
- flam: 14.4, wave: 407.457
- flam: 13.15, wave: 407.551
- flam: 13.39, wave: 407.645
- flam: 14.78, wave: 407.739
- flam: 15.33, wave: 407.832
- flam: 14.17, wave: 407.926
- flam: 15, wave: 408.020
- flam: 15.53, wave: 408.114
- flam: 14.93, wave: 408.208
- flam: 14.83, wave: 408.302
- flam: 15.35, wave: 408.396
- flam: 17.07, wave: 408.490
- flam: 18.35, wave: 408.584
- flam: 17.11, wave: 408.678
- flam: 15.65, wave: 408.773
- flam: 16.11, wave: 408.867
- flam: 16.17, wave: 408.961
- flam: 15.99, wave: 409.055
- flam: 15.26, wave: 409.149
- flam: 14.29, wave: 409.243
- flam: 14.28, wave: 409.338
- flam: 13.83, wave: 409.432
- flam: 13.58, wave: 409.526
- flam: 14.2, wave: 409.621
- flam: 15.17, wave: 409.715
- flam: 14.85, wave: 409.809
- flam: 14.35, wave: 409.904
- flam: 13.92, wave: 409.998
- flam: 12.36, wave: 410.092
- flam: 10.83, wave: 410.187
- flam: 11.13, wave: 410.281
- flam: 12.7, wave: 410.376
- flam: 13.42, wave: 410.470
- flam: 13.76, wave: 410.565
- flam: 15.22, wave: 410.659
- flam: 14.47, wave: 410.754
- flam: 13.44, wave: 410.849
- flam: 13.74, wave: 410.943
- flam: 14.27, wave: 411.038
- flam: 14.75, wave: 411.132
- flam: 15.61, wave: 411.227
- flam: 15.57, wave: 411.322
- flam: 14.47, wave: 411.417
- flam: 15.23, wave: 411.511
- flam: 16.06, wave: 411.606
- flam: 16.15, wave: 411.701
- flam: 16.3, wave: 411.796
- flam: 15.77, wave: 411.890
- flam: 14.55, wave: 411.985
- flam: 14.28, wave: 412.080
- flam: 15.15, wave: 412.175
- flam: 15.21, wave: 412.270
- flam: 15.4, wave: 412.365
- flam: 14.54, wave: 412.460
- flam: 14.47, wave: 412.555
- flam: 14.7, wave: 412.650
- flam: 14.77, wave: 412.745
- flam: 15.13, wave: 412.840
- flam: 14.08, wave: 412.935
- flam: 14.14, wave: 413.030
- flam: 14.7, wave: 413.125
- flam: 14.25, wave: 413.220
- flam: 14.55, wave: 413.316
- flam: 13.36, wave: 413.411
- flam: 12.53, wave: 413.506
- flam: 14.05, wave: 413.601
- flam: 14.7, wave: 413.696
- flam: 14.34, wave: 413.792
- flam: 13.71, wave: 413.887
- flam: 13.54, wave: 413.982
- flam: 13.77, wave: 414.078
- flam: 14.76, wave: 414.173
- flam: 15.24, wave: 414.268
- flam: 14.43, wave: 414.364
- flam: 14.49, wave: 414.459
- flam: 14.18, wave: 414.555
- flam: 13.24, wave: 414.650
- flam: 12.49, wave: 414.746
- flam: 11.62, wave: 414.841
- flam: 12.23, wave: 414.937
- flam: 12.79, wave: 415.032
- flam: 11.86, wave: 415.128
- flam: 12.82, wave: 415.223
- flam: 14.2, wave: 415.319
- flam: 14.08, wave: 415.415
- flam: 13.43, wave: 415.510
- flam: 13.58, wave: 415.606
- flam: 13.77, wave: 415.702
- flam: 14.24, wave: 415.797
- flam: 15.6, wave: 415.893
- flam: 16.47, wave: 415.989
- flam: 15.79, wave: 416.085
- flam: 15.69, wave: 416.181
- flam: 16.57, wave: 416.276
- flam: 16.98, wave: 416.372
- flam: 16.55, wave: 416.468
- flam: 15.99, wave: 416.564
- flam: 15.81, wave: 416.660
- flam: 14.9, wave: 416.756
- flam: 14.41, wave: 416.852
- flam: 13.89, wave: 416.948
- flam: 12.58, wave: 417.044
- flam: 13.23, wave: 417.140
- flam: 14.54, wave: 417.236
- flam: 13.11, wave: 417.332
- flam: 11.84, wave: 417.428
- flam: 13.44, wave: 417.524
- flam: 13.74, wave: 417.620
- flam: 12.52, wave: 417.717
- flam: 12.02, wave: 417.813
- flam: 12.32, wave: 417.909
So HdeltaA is -0.18 nm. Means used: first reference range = 14.3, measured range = 14.7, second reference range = 13.9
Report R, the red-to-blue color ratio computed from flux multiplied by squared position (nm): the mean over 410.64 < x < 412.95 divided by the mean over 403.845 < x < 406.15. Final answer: 1.1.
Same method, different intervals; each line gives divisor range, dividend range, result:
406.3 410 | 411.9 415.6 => 0.96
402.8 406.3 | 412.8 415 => 1.03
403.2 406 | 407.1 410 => 1.09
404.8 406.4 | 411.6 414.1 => 1.06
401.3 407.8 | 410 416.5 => 1.03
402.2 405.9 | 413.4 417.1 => 1.04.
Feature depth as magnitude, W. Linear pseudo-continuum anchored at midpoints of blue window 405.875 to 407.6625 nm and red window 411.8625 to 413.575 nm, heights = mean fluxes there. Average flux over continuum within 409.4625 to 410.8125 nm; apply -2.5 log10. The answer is 0.06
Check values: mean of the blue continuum 14.1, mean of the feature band 13.6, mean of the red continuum 14.5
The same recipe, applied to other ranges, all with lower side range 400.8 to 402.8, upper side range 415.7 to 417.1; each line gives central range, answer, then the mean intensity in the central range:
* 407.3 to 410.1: 0.018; 15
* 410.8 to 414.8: 0.056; 14.5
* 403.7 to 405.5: 0.079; 14.1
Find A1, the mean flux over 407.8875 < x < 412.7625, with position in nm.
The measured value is 14.8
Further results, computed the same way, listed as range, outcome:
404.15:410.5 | 14.4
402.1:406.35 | 14.4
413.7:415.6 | 13.6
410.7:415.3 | 14.3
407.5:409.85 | 15.1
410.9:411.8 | 15.2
